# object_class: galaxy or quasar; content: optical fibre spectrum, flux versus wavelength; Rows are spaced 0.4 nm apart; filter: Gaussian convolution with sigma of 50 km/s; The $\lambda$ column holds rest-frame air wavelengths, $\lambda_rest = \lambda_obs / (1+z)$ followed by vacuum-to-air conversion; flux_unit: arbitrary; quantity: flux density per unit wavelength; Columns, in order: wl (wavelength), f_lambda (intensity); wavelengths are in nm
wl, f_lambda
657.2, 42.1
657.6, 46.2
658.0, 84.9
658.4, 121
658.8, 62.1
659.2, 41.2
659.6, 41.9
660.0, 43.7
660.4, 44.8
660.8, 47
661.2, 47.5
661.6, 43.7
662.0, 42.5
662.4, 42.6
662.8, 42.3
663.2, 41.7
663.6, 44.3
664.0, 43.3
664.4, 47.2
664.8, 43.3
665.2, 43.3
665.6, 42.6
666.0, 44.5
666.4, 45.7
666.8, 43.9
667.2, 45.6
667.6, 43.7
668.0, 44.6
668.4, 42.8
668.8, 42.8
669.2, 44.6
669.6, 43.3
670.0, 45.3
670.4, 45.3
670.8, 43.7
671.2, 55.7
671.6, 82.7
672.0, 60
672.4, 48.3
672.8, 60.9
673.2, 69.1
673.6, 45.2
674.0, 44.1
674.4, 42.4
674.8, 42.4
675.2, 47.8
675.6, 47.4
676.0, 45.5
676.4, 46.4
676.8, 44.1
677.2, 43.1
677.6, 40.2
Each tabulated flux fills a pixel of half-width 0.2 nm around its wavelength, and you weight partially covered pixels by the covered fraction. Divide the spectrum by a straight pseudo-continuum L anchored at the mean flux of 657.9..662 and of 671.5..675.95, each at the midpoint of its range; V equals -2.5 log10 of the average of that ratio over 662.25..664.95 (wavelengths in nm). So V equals 0.26 mag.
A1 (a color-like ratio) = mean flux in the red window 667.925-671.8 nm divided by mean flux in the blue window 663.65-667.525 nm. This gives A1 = 1.11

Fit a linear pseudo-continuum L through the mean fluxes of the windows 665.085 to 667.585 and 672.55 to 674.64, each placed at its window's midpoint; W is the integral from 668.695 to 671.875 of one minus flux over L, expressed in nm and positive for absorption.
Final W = -0.15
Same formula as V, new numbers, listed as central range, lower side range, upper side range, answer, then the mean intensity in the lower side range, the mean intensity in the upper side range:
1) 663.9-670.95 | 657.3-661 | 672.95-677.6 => 0.19 mag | 58.7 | 46.9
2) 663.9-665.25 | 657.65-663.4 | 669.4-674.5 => 0.19 mag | 53.2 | 53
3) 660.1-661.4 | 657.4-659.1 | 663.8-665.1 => 0.34 mag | 76.4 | 44.5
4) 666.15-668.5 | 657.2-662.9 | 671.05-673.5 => 0.30 mag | 53.5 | 62.2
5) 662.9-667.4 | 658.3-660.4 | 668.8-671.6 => 0.19 mag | 57.5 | 48.7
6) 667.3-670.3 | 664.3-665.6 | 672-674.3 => 0.11 mag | 44.1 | 53.6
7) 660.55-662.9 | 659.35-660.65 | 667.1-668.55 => -0.02 mag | 43.5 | 44.1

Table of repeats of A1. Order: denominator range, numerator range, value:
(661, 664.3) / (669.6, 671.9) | 1.23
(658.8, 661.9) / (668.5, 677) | 1.10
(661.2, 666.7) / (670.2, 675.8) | 1.20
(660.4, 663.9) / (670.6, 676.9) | 1.18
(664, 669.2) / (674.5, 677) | 1.03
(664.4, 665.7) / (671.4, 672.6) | 1.46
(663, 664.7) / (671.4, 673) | 1.43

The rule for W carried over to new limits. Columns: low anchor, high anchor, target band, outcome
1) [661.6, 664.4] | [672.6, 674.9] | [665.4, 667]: 0.047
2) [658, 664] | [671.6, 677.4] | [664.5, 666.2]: 0.245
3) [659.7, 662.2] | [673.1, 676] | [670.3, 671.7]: -0.272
